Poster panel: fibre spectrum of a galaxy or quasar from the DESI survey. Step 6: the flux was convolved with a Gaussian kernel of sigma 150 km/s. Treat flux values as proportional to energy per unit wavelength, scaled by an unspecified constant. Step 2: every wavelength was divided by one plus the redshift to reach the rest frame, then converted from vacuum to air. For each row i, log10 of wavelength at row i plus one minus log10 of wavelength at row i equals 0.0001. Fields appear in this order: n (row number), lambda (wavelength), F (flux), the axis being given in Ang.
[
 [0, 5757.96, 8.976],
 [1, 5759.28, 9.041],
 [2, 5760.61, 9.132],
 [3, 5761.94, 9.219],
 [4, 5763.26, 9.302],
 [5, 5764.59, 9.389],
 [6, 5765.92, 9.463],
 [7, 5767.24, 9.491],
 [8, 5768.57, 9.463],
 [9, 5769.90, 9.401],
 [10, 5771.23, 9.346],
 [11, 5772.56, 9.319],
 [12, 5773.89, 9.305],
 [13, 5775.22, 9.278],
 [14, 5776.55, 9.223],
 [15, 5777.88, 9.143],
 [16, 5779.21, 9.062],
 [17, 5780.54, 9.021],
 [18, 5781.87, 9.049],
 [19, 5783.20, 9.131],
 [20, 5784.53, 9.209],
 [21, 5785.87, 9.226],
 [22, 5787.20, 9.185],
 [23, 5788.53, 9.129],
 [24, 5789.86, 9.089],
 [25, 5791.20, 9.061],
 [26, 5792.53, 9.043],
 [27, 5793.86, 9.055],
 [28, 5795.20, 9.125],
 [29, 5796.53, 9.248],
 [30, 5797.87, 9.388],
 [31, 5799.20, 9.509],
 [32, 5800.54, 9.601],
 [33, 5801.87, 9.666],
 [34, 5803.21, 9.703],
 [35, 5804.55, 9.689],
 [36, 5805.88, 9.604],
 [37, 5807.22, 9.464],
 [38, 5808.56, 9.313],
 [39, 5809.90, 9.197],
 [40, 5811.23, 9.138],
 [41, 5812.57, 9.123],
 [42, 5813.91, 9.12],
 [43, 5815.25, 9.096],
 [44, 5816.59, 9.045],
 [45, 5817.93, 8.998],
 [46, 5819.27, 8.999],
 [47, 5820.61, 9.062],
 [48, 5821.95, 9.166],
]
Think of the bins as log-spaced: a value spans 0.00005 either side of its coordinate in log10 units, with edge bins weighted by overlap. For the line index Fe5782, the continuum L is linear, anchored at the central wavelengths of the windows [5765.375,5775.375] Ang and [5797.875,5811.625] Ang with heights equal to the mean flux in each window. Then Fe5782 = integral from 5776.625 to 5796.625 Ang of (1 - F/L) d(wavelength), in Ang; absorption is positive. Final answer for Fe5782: 0.68 Ang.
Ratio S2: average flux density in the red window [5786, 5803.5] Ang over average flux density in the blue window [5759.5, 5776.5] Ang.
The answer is 1.00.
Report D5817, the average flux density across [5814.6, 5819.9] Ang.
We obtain 9.03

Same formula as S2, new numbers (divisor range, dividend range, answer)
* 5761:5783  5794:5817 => 1.01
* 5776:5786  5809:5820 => 1.00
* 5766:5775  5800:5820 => 0.99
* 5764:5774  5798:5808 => 1.02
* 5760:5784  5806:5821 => 0.99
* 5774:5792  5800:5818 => 1.02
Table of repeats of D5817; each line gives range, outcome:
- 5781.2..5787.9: 9.16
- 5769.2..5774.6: 9.33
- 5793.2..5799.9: 9.26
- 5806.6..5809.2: 9.38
